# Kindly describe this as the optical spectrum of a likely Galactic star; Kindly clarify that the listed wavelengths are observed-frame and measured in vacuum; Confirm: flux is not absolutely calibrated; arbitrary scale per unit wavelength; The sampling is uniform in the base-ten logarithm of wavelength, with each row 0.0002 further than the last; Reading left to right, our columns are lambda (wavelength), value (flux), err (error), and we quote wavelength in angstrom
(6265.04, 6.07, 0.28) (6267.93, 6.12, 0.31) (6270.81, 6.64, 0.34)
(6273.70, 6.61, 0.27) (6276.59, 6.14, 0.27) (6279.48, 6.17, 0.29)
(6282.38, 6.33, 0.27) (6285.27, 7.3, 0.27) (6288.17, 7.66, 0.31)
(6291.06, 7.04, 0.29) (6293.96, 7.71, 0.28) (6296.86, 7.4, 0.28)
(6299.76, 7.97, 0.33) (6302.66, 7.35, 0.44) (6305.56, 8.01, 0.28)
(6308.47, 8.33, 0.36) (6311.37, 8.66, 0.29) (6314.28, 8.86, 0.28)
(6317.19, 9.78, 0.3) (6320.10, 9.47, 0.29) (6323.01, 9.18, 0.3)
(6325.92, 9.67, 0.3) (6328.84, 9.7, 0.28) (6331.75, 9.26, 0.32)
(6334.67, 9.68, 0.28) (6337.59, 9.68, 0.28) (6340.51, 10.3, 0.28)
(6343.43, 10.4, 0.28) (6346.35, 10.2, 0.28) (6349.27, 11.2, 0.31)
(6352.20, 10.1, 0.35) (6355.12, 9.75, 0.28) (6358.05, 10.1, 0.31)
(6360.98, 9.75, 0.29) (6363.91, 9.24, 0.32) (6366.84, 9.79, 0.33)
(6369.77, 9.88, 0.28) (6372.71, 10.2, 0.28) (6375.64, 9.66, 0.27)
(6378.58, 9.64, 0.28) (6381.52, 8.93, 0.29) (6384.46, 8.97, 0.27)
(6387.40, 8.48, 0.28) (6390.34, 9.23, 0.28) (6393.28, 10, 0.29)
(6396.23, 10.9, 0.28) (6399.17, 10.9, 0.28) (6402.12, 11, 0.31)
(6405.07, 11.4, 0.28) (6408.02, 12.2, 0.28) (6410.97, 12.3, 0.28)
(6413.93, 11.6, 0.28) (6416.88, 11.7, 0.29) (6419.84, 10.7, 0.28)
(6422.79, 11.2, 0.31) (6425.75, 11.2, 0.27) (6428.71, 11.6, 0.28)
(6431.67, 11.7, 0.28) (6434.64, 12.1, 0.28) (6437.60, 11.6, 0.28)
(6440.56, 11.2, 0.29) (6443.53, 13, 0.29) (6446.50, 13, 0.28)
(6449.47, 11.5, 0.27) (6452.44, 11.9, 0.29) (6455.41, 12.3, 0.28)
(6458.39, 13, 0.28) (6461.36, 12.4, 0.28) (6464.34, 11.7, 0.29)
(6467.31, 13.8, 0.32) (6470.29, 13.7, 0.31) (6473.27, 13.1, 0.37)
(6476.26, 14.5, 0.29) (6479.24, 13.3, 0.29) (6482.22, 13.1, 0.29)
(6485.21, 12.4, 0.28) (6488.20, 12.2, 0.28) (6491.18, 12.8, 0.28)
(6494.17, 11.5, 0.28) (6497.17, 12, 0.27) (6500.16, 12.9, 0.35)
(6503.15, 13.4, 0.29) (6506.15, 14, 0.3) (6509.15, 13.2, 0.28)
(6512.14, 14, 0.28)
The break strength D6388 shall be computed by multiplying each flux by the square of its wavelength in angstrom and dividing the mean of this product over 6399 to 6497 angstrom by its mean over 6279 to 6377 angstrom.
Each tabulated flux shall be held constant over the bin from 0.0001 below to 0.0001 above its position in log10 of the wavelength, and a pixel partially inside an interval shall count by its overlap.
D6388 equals 1.4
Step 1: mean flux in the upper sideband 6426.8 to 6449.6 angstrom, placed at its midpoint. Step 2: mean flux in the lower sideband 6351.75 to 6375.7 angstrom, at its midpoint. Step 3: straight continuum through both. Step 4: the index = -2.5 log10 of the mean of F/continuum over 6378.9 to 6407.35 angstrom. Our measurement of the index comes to 0.07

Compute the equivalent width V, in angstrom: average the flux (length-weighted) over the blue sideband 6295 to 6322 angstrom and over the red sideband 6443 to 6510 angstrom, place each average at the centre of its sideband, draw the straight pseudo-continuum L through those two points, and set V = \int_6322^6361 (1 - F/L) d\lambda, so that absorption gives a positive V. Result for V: -2.7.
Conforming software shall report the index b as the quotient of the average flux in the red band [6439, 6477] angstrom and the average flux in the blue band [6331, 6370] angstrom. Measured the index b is 1.27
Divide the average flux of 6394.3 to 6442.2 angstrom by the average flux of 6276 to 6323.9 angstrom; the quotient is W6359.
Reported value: 1.5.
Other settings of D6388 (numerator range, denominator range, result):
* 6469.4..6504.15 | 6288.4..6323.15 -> 1.65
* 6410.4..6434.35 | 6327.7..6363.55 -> 1.18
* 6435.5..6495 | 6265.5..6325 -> 1.74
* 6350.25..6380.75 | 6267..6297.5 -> 1.48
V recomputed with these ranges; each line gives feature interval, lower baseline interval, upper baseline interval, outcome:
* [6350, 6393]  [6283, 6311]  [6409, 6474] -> 1.4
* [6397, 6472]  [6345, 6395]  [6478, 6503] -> -4.7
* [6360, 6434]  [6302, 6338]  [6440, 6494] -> 3.2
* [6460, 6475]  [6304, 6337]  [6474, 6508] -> -0.7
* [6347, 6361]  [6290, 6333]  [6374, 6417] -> -1.1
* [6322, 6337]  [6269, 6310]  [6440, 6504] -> -2.0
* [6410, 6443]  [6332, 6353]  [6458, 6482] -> 1.6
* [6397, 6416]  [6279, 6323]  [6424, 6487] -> -0.9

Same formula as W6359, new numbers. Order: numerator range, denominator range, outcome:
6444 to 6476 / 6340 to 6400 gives 1.29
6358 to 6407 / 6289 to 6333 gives 1.16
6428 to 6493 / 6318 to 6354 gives 1.27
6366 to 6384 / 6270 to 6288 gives 1.46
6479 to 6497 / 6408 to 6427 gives 1.08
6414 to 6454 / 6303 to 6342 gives 1.27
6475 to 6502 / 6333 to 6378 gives 1.28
